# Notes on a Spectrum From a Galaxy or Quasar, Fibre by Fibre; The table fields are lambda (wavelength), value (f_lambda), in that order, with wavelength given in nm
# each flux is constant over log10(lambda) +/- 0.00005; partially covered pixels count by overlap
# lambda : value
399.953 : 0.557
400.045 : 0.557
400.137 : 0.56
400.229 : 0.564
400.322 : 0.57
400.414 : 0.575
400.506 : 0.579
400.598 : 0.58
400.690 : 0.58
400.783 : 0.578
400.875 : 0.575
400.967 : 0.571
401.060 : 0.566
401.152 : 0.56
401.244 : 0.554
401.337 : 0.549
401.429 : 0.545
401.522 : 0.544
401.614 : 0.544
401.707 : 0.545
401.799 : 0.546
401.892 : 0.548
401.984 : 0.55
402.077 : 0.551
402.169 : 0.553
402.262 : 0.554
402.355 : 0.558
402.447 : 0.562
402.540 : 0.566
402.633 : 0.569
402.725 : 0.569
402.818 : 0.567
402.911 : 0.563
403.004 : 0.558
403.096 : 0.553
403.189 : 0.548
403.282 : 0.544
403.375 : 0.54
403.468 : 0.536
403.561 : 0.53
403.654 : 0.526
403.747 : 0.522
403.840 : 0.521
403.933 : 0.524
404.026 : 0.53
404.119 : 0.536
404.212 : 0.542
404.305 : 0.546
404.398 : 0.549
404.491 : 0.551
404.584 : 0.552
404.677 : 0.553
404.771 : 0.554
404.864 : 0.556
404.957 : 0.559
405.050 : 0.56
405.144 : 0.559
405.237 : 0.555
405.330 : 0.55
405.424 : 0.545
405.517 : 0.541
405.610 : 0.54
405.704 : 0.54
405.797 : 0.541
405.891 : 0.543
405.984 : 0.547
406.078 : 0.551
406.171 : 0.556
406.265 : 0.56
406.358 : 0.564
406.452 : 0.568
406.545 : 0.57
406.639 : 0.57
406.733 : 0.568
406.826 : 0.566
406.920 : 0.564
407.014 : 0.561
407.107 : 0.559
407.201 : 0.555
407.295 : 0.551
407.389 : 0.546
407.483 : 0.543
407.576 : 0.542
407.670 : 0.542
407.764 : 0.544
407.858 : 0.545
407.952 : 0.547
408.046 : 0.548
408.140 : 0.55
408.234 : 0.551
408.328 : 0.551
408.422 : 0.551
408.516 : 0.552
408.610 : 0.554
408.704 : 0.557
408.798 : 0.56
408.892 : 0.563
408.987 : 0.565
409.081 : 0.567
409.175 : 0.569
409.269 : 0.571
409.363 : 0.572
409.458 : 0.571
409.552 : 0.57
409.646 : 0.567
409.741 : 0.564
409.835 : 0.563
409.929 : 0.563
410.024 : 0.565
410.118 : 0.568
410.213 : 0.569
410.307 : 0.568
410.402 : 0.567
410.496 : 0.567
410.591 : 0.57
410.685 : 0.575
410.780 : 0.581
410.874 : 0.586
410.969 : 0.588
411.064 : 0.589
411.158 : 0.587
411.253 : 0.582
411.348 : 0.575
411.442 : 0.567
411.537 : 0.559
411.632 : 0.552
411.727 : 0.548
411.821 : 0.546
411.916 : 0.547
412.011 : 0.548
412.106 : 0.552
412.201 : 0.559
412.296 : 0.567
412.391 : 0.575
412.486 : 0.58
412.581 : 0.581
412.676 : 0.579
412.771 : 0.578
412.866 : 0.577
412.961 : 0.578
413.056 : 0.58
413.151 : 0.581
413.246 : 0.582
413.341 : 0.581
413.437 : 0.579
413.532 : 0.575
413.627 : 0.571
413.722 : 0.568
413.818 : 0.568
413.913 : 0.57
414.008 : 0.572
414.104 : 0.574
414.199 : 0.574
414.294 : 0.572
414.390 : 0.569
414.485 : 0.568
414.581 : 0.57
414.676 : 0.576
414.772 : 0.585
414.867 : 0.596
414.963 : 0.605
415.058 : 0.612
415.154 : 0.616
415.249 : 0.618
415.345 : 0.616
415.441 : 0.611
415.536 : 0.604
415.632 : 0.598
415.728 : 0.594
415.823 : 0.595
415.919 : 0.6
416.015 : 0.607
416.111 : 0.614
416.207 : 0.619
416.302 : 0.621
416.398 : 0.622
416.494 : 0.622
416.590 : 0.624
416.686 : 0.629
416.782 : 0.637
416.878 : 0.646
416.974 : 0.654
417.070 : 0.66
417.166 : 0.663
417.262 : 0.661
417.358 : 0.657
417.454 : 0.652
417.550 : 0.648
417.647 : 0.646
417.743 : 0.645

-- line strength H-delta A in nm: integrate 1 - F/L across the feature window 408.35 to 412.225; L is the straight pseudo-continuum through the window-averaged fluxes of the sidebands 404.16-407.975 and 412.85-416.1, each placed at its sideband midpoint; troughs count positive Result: 0.028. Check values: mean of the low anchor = 0.553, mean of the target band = 0.566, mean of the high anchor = 0.587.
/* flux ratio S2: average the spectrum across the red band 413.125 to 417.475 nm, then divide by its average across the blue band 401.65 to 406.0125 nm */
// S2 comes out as 1.1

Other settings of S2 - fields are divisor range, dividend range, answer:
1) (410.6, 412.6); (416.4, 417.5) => 1.13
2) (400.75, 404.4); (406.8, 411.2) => 1.02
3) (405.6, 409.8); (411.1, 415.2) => 1.03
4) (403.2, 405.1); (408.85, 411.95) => 1.05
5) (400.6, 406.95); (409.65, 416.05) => 1.05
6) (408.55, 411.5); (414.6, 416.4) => 1.06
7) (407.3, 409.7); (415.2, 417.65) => 1.13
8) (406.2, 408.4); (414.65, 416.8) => 1.10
